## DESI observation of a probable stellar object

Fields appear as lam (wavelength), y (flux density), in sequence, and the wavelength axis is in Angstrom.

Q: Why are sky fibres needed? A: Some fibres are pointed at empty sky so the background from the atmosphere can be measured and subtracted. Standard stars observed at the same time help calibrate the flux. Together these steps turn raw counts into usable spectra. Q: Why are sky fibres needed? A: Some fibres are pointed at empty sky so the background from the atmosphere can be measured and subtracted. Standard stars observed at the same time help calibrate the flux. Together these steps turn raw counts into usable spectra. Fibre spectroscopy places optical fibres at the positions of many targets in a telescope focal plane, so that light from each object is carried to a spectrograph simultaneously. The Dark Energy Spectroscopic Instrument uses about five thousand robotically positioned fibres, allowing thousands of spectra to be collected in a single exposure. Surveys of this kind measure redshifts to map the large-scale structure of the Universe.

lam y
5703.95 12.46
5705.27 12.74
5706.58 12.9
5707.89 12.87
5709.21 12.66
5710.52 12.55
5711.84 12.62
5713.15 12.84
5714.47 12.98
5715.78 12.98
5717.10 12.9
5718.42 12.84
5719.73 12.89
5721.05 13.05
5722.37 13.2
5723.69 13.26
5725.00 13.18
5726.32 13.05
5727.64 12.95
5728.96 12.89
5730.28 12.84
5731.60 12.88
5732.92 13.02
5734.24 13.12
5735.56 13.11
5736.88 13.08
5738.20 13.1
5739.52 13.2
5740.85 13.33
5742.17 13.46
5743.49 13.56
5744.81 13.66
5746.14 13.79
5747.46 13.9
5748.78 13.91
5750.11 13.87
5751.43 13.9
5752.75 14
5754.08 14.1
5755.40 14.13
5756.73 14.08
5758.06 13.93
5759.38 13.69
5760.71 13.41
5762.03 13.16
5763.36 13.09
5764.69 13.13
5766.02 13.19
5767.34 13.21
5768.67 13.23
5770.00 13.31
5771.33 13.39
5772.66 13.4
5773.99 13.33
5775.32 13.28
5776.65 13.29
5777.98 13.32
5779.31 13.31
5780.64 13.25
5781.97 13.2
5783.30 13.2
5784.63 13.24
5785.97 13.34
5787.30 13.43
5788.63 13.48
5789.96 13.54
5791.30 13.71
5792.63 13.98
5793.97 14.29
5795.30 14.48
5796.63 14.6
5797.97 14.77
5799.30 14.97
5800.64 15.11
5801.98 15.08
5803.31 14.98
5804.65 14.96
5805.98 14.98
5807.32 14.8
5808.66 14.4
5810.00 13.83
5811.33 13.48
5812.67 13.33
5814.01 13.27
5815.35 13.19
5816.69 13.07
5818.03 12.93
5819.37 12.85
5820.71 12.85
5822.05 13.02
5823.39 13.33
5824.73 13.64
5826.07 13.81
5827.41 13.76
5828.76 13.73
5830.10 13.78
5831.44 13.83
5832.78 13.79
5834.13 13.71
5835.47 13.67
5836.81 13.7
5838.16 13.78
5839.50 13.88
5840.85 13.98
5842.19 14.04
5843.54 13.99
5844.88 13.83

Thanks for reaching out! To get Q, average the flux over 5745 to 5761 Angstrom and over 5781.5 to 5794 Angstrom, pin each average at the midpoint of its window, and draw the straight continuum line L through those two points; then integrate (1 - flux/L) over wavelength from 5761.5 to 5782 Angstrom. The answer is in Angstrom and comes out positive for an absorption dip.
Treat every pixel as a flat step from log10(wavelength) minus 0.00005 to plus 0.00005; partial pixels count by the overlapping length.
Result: 0.6 Angstrom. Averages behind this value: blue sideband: 13.9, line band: 13.3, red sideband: 13.5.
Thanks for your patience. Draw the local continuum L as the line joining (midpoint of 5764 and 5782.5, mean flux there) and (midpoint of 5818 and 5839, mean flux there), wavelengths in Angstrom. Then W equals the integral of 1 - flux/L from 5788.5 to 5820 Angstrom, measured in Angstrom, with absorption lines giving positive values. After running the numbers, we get -1.6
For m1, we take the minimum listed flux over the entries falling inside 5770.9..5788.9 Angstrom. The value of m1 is 13.2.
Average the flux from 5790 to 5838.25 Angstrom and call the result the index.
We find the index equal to 13.9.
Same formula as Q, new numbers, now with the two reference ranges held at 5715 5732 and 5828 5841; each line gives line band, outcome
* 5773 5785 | 0.1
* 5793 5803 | -0.9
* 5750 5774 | -0.5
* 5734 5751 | -0.5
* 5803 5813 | -0.6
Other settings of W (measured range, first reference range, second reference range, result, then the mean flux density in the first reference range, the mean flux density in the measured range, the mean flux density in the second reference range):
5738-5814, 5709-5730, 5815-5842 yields -3.04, 12.9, 13.8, 13.5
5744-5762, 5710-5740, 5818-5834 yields -1.00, 13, 13.9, 13.5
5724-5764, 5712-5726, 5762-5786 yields -1.00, 13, 13.4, 13.3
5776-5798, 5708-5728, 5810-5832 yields -0.68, 12.9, 13.6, 13.4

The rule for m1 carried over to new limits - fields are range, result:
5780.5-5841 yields 12.85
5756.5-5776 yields 13.09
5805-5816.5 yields 13.19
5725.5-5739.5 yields 12.84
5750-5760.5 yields 13.69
